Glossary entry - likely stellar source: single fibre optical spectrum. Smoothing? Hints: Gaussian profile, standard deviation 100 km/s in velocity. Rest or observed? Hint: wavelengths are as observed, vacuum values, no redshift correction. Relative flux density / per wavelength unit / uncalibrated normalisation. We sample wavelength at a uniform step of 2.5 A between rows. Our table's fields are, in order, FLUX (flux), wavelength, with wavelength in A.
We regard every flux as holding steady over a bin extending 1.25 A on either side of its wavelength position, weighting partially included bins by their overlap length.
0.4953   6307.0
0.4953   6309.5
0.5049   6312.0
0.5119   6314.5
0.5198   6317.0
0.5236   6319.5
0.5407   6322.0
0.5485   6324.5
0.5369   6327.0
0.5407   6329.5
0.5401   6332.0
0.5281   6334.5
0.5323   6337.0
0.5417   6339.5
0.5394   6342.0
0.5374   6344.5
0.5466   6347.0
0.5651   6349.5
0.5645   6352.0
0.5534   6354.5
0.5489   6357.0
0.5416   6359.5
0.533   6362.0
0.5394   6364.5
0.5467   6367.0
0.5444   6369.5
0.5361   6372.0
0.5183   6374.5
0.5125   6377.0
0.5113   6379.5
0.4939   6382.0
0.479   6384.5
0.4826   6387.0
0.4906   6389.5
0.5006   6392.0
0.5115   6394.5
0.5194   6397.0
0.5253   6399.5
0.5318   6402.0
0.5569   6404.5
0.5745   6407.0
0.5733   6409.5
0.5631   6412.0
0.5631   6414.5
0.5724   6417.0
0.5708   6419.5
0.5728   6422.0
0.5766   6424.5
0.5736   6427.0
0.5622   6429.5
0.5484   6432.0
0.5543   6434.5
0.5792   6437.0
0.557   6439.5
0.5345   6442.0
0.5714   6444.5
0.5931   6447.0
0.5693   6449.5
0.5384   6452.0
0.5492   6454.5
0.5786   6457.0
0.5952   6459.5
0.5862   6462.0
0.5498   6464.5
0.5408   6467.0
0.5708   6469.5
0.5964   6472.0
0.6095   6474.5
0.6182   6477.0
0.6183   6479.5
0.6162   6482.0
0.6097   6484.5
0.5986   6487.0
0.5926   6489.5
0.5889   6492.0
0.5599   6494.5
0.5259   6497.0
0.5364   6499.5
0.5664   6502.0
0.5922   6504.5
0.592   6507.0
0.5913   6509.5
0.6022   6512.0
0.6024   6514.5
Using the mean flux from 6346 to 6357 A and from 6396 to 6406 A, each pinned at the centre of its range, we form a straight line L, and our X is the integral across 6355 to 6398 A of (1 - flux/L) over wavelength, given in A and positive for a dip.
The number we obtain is 2.1 A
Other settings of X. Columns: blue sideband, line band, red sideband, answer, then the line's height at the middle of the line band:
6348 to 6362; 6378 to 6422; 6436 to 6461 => 2.2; 0.559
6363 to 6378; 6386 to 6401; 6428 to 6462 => 1.0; 0.543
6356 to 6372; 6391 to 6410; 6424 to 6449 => 0.6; 0.553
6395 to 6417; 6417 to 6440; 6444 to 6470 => -0.4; 0.558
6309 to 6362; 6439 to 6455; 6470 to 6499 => 0.5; 0.578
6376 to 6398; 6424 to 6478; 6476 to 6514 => -1.8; 0.552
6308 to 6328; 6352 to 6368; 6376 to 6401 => -1.1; 0.511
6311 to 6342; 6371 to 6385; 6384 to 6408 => 0.3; 0.521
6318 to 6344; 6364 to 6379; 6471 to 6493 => 0.6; 0.555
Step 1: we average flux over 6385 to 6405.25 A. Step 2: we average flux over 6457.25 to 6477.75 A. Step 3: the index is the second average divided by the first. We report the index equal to 1.14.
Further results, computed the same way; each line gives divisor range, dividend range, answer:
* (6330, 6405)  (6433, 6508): 1.09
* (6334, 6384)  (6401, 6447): 1.05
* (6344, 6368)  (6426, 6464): 1.03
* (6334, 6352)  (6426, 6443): 1.03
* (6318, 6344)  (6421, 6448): 1.05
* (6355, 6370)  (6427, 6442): 1.03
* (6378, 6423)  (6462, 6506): 1.09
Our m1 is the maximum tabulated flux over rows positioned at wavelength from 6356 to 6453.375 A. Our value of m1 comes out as 0.5931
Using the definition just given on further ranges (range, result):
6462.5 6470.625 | 0.5708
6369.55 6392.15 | 0.5361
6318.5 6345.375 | 0.5485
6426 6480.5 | 0.6183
